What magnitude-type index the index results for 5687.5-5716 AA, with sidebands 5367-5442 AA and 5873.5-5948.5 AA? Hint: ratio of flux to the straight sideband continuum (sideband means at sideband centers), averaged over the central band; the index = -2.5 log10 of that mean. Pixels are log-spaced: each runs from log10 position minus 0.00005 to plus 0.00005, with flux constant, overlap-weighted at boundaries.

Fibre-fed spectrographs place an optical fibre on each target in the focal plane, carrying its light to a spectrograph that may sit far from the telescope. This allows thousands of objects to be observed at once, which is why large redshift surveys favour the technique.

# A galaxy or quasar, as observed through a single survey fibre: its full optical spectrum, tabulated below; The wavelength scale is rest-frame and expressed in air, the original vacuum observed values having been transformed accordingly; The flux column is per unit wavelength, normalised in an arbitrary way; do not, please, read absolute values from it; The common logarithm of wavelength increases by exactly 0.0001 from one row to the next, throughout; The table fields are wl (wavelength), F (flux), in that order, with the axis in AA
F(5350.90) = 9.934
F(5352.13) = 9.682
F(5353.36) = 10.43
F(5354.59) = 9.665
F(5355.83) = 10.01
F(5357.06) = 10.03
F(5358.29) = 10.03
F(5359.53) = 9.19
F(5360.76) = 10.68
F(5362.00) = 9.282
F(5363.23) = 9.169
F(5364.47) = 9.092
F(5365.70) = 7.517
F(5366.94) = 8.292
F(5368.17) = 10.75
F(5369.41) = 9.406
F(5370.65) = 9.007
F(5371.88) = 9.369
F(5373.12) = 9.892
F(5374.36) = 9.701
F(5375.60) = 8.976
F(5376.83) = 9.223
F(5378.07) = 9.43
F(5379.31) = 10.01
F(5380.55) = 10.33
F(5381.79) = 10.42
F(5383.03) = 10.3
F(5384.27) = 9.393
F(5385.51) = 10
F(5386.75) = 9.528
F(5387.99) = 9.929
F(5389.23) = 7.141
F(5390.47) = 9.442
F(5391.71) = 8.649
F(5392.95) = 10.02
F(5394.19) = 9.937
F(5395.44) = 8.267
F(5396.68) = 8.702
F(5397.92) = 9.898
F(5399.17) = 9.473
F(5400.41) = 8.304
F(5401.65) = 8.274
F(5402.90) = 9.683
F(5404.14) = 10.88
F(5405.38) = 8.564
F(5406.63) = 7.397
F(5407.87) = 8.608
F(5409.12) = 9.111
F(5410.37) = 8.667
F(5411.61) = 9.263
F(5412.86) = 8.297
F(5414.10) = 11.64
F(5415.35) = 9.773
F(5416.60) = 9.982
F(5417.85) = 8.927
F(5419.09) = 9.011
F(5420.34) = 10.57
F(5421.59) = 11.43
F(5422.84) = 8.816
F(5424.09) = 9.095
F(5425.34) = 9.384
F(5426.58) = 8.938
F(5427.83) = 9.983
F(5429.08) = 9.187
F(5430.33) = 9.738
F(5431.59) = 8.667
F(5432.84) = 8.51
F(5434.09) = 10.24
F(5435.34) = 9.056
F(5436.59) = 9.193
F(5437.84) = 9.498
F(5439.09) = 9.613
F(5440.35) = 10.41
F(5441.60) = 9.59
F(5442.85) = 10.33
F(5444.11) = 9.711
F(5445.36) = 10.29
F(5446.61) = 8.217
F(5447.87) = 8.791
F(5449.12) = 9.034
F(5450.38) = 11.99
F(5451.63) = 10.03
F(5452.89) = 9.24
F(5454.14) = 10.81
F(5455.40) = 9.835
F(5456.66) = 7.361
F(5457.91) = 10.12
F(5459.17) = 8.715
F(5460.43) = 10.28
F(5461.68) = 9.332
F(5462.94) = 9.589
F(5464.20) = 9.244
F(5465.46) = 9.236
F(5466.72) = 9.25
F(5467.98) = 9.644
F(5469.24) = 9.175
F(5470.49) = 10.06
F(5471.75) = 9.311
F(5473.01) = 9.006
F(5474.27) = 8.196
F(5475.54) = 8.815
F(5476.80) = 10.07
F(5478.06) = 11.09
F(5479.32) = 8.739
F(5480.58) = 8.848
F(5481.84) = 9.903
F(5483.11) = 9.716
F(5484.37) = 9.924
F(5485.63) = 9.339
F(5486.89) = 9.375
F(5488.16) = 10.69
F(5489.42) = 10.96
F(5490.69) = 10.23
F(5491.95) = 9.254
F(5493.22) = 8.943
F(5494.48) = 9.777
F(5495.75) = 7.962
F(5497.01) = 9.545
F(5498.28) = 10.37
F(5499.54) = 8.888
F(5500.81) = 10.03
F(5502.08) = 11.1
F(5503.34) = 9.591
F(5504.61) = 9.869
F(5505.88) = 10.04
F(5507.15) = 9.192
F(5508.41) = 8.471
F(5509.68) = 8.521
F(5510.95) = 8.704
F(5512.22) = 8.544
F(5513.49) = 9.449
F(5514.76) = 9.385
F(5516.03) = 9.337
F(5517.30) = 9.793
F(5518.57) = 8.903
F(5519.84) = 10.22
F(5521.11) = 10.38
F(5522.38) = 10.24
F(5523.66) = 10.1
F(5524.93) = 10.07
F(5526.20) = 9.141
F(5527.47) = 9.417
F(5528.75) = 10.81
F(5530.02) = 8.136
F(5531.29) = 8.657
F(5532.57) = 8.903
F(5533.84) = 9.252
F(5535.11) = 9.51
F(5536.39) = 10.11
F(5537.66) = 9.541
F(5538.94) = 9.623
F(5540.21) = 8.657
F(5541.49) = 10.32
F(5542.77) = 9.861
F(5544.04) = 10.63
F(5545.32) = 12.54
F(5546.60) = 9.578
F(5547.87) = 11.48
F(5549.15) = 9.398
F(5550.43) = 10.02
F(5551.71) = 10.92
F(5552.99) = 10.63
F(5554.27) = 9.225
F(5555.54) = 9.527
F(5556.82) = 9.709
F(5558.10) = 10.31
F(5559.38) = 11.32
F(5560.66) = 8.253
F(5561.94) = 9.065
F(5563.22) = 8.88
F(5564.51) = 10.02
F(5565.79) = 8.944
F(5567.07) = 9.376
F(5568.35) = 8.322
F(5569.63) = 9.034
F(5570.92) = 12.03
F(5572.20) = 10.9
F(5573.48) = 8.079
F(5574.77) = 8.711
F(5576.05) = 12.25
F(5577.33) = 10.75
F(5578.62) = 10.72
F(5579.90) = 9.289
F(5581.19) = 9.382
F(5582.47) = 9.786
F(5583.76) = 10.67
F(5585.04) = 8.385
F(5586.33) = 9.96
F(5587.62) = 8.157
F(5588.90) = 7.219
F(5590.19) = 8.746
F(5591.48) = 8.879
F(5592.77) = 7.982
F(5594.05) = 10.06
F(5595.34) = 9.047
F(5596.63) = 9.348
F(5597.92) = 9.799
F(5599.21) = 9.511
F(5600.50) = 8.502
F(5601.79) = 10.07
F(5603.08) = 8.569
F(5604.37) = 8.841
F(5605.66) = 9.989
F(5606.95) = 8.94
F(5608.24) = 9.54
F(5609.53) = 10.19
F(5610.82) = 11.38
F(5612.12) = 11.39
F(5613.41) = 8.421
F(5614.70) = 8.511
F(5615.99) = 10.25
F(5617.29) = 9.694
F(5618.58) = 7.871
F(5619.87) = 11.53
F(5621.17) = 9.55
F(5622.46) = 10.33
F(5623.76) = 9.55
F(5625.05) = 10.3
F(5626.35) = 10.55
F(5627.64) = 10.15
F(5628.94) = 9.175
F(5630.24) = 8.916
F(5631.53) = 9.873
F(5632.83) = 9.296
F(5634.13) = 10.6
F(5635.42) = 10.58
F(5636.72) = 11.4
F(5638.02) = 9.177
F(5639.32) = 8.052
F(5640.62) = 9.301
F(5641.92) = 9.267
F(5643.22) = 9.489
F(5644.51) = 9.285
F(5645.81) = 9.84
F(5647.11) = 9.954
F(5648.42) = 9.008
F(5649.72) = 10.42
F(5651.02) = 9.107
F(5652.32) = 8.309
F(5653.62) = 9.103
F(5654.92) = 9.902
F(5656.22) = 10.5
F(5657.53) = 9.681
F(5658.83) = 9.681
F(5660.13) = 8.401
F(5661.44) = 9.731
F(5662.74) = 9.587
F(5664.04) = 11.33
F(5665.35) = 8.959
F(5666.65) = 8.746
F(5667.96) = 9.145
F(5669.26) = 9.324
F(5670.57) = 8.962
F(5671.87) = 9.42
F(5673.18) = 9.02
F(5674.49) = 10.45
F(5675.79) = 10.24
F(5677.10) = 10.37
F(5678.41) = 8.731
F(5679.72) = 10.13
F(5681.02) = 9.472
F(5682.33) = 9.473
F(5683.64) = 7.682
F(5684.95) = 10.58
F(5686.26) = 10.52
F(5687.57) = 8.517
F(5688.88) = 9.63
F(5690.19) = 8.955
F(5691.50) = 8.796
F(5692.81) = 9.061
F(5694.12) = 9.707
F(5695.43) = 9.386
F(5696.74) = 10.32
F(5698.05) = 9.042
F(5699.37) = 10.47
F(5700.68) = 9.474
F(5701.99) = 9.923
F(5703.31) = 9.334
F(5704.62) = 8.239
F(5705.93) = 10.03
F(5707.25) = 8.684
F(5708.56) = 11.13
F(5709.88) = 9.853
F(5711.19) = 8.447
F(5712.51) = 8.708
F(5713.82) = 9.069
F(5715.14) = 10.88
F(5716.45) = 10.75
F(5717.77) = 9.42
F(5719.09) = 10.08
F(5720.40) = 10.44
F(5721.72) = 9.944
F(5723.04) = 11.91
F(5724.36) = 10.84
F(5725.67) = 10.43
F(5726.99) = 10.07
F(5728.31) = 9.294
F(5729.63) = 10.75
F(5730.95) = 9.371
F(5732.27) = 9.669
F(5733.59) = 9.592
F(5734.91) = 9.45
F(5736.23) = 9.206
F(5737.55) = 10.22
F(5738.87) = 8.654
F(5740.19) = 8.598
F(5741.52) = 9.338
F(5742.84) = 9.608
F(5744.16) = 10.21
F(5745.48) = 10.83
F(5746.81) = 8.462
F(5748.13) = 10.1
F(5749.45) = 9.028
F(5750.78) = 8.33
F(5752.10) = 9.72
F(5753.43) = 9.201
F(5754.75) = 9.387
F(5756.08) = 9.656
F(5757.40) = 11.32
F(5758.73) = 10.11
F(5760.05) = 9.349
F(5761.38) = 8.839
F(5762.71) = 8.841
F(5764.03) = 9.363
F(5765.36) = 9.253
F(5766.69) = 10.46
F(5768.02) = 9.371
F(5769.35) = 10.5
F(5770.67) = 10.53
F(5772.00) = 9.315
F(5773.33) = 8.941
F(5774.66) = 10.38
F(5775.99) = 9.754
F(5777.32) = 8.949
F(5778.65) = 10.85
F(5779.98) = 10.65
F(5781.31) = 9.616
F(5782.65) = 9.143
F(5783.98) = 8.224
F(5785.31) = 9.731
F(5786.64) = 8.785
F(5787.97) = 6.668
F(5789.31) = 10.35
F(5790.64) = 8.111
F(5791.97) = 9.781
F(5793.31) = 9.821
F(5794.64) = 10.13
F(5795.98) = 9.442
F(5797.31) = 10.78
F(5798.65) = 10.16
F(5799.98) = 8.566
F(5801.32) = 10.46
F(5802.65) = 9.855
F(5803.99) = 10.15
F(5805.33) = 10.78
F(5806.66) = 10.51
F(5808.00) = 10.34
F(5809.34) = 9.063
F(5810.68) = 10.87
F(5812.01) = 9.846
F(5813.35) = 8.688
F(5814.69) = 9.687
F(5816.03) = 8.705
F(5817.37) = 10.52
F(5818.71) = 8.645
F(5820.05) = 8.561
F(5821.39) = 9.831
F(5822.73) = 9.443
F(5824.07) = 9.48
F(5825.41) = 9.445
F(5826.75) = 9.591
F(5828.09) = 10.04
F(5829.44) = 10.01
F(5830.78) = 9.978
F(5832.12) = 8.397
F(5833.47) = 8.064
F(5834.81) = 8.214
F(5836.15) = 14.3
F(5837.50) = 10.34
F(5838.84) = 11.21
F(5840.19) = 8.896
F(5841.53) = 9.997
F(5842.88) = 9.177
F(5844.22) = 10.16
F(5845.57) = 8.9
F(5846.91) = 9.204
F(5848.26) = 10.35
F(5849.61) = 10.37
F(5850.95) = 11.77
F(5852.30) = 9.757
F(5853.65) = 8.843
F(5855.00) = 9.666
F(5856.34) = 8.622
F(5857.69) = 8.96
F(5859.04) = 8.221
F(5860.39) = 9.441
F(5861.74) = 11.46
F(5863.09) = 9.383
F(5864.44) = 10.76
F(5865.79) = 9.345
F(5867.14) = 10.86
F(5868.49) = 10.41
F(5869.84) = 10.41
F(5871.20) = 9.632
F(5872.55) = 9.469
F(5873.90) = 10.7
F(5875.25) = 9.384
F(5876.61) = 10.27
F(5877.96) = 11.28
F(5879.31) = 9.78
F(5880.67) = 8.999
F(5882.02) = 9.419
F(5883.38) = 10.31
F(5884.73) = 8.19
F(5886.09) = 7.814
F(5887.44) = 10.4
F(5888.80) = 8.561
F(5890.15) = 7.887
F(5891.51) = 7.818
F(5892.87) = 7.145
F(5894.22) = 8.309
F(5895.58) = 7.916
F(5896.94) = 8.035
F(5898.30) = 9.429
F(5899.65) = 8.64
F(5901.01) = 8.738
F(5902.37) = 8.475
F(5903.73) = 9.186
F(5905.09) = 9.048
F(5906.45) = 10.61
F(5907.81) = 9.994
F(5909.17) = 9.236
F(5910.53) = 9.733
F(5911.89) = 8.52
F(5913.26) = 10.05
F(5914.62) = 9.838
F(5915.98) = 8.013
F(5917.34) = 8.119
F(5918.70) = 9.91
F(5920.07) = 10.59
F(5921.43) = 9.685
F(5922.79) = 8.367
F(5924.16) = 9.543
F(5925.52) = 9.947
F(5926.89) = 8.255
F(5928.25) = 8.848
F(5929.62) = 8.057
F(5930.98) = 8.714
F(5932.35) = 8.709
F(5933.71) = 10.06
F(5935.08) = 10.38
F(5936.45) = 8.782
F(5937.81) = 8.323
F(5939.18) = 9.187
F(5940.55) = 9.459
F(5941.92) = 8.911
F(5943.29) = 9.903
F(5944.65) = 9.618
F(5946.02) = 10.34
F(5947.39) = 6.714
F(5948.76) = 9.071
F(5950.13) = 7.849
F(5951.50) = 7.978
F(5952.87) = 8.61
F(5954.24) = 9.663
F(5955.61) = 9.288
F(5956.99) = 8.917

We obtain -0.03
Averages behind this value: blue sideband 9.42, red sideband 9.12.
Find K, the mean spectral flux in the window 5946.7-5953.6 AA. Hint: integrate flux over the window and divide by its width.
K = 8.06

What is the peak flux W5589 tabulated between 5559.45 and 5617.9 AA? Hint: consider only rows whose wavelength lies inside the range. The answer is 12.25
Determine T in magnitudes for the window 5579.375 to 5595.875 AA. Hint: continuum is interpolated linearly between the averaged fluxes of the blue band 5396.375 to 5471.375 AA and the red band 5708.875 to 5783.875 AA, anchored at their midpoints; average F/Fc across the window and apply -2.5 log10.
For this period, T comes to 0.064 mag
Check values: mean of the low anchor 9.45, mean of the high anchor 9.73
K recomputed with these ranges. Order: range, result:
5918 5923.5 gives 9.63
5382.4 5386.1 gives 9.9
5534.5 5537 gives 9.79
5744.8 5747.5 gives 9.65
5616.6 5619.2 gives 8.8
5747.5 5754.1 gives 9.27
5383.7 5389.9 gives 9.2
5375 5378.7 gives 9.22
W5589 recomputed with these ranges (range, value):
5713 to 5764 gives 11.91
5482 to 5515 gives 11.1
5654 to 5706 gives 11.33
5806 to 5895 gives 14.3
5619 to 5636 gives 11.53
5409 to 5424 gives 11.64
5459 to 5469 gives 10.28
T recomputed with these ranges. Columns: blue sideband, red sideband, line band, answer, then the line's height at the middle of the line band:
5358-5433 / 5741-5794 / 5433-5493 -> -0.02 mag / 9.39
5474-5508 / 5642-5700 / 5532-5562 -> -0.04 mag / 9.61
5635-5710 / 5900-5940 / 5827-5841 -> -0.07 mag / 9.31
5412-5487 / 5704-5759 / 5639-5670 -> 0.03 mag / 9.68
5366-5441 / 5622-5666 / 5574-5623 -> 0.01 mag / 9.62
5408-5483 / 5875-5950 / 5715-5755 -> -0.06 mag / 9.25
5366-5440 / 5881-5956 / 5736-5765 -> -0.04 mag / 9.11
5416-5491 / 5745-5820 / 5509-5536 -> 0.02 mag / 9.58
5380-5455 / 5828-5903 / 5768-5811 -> -0.02 mag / 9.49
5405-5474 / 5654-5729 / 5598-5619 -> 0.01 mag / 9.59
